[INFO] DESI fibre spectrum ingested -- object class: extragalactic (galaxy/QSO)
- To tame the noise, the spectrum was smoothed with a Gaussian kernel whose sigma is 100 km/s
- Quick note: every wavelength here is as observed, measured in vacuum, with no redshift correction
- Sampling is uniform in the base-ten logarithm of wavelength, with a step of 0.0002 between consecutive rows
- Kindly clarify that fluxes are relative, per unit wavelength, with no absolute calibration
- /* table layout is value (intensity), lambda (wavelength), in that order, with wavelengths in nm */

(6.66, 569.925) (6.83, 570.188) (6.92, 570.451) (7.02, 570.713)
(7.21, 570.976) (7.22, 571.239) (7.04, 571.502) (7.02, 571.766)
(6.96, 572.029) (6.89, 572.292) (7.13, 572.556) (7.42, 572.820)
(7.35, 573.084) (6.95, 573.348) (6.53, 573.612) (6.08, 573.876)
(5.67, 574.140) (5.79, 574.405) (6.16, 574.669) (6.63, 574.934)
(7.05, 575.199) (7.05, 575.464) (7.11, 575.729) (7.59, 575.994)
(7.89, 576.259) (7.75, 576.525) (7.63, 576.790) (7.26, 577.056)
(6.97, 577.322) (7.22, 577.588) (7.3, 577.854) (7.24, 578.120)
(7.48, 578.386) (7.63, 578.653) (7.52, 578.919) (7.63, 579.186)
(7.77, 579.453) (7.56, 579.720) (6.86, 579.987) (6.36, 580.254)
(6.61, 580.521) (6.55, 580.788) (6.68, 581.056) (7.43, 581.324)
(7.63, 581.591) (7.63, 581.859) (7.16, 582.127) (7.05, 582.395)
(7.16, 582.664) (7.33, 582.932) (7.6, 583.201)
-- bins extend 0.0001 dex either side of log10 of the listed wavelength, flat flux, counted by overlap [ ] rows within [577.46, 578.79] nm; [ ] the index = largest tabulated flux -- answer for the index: 7.63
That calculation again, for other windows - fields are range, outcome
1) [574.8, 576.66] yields 7.89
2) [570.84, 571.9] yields 7.22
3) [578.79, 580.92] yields 7.77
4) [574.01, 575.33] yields 7.05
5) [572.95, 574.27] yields 7.35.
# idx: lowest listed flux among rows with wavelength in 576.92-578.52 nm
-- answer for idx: 6.97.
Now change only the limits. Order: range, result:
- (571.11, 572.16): 6.96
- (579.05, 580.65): 6.36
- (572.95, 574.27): 5.67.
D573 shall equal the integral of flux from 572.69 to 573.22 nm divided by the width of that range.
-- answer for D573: 7.38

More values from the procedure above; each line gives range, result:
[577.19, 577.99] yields 7.17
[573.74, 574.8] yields 5.93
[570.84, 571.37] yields 7.21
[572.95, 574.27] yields 6.52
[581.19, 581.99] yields 7.57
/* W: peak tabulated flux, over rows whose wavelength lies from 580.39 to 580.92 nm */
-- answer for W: 6.61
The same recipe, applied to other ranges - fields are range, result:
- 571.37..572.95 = 7.42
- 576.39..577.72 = 7.75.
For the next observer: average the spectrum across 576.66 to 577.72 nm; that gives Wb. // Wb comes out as 7.27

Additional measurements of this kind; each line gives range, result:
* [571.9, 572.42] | 6.93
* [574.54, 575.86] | 6.8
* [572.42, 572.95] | 7.26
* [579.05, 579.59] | 7.69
